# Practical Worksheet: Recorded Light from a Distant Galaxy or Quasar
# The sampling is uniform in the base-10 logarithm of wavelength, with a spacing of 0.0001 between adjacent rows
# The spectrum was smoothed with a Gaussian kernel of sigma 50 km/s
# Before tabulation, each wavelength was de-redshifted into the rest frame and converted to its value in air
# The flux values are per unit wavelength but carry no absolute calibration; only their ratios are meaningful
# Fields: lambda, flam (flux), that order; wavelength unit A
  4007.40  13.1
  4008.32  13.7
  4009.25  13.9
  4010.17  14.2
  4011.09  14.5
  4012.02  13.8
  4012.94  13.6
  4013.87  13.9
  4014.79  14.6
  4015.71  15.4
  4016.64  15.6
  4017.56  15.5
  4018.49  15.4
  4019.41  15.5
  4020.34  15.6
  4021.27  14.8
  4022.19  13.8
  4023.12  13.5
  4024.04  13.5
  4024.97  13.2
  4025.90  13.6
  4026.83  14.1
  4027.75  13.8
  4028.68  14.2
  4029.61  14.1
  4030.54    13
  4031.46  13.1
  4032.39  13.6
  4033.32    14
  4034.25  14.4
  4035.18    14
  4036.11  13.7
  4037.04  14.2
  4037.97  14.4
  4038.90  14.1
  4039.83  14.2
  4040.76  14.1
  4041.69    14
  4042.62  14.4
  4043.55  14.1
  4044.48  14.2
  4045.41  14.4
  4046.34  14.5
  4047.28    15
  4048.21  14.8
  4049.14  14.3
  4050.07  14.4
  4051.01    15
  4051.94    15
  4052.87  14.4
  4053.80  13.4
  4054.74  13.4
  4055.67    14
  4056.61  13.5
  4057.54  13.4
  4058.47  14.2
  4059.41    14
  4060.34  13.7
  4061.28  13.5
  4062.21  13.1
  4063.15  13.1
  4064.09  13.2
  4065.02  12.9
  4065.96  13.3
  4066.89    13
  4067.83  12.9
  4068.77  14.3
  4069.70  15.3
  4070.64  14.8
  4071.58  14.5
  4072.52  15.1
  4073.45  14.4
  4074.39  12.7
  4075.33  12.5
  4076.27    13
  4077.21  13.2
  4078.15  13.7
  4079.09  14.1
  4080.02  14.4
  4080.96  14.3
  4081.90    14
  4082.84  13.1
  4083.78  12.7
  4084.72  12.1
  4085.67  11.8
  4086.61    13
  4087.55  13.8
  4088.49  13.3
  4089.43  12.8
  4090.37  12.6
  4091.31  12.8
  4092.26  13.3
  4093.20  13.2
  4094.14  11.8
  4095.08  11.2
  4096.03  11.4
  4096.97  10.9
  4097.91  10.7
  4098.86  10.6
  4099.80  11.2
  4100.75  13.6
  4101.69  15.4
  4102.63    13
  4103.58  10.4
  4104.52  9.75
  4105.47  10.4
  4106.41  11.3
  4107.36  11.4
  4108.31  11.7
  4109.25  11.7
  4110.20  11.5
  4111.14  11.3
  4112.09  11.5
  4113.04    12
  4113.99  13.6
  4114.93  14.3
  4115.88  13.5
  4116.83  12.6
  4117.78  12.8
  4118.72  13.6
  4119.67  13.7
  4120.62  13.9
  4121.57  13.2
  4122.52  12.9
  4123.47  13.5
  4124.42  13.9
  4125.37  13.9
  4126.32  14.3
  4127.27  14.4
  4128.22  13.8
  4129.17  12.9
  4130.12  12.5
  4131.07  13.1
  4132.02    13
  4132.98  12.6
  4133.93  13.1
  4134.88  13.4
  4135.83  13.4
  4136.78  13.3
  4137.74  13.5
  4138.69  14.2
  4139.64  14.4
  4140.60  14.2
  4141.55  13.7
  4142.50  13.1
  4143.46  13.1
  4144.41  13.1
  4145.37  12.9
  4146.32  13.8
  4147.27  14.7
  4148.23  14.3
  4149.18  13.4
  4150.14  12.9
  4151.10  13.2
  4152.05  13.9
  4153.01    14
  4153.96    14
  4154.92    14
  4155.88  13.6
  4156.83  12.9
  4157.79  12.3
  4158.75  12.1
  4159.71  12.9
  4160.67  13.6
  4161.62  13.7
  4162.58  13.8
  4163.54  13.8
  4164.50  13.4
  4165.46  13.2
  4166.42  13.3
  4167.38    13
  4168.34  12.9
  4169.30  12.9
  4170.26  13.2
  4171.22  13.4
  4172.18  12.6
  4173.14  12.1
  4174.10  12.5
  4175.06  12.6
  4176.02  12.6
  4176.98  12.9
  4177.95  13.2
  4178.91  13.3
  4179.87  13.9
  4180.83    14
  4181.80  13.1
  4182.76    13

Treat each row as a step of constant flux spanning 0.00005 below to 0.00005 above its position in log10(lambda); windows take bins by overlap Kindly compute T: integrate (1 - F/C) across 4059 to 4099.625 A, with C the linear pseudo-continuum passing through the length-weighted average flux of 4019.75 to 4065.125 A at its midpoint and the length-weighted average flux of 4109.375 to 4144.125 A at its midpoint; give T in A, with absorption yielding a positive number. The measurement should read 1.7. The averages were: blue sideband 14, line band 13.1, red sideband 13.3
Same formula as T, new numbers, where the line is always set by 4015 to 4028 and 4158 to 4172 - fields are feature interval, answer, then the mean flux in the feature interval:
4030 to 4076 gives 1.0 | 13.9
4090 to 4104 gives 1.7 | 12.1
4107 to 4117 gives 1.0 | 12.3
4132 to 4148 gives -0.1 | 13.5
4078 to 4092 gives 0.7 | 13.2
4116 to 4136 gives 0.3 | 13.4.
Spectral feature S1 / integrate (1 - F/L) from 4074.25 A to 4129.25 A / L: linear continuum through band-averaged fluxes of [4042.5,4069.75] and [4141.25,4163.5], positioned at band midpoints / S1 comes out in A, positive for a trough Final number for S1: 4.0 A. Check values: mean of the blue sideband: 13.9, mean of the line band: 12.7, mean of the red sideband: 13.4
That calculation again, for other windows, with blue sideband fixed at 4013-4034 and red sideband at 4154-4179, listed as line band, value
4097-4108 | 1.6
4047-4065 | 0.1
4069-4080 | -0.1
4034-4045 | 0.0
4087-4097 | 0.8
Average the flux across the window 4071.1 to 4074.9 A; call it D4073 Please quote 14.2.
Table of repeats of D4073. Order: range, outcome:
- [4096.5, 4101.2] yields 11.4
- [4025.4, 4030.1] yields 13.9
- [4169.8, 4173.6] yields 12.8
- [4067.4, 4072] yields 14.4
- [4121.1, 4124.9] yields 13.4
